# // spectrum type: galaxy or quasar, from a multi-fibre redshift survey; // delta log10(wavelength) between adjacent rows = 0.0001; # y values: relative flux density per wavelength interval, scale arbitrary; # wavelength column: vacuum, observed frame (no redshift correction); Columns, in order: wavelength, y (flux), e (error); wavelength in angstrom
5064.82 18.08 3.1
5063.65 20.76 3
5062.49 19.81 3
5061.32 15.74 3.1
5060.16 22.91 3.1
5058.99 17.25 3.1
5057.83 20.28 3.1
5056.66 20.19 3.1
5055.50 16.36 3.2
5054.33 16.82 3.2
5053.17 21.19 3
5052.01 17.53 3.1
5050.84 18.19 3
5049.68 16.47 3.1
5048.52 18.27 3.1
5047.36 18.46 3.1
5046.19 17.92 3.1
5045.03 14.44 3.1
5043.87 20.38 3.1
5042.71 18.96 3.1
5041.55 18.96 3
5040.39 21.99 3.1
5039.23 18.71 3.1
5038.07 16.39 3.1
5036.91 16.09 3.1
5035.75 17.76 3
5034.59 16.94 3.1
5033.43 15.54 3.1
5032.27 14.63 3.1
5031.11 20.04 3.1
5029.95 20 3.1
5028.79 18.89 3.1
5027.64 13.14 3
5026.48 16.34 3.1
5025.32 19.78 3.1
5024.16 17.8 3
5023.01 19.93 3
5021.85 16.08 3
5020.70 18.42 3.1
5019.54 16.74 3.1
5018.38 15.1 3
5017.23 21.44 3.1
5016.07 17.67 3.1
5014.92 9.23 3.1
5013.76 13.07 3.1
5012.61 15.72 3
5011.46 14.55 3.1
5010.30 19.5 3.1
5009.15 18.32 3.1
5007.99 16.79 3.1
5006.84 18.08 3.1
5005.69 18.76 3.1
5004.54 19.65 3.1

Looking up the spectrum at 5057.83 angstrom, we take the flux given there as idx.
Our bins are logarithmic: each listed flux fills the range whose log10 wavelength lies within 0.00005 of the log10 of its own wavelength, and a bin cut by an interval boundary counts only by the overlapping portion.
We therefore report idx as 20.28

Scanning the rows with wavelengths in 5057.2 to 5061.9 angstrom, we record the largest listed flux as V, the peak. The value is 22.91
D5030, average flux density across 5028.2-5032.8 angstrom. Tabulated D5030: 18.4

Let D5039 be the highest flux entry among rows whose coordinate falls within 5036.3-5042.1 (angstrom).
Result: 21.99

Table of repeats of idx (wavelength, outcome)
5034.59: 16.94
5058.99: 17.25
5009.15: 18.32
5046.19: 17.92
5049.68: 16.47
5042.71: 18.96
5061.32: 15.74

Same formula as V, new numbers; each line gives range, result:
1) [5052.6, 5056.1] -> 21.19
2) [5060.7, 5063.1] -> 19.81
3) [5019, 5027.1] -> 19.93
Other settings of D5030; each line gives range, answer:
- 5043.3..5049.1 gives 17.9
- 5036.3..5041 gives 18.3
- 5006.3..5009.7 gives 17.7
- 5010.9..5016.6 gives 14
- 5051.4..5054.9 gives 18.5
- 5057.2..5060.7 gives 20.1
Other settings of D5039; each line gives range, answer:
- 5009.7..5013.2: 19.5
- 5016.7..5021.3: 21.44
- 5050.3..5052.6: 18.19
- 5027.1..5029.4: 18.89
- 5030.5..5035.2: 20.04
